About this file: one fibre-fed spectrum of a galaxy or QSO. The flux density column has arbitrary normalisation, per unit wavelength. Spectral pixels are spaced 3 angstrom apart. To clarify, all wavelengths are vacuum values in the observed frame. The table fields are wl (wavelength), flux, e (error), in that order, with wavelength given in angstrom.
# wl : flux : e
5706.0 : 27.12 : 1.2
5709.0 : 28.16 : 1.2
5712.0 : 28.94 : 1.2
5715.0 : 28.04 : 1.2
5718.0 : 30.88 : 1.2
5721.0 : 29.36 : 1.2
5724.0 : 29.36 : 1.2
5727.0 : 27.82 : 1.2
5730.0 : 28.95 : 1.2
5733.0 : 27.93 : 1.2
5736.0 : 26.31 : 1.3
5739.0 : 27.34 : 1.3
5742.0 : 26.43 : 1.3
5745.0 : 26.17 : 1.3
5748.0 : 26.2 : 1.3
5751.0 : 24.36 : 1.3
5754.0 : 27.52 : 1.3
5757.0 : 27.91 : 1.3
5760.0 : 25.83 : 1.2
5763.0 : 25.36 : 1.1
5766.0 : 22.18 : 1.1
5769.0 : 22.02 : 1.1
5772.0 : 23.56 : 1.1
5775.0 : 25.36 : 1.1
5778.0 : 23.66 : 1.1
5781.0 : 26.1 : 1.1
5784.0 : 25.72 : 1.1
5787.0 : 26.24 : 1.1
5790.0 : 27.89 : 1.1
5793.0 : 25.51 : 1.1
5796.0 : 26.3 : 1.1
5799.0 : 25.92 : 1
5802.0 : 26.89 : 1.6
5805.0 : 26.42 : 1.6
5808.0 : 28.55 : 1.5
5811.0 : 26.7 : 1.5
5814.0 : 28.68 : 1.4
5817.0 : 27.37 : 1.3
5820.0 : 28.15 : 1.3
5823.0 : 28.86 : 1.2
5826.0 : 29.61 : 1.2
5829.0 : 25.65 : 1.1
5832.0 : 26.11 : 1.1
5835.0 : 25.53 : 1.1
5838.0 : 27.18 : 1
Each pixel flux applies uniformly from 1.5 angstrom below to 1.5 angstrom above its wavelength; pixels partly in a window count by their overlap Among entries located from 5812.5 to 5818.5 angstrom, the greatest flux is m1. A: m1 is 28.68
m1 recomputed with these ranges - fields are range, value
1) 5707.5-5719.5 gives 30.88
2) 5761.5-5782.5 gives 26.1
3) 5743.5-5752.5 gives 26.2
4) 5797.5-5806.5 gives 26.89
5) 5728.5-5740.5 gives 28.95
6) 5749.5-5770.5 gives 27.91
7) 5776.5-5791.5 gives 27.89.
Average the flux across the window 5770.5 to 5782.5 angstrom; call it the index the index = 24.7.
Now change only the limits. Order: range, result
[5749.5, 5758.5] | 26.6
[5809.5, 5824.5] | 28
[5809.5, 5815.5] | 27.7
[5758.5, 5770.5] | 23.8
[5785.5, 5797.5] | 26.5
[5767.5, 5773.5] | 22.8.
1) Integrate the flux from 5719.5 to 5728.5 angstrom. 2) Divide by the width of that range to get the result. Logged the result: 28.8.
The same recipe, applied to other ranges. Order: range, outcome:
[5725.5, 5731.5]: 28.4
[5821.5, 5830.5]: 28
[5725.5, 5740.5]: 27.7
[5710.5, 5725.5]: 29.3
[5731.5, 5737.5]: 27.1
